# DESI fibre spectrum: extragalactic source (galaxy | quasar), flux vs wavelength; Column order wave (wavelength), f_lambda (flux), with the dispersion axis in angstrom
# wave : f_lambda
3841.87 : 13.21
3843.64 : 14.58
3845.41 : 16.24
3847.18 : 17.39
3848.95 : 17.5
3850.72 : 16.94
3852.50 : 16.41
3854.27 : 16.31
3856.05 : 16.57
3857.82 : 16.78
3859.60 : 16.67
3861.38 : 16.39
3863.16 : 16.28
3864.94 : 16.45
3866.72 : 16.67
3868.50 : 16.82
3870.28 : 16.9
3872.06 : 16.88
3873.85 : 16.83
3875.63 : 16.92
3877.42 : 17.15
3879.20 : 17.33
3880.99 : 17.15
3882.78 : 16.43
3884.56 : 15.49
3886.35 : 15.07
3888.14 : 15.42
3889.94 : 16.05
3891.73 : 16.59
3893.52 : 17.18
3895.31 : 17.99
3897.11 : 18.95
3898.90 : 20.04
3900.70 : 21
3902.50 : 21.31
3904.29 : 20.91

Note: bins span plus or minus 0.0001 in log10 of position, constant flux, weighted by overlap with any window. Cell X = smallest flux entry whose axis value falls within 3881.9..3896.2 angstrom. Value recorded 15.07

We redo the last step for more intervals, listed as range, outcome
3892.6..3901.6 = 17.18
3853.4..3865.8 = 16.28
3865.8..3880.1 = 16.67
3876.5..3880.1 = 17.15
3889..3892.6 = 16.05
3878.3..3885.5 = 15.49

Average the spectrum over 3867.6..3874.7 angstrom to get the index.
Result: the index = 16.9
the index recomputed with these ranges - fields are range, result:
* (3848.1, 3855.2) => 16.8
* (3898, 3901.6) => 20.5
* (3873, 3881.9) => 17.1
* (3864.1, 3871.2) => 16.7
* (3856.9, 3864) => 16.5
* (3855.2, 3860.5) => 16.7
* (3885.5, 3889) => 15.2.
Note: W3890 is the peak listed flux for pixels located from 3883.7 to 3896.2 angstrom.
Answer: 17.99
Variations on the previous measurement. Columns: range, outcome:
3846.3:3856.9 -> 17.5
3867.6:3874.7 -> 16.9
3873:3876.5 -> 16.92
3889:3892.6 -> 16.59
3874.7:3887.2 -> 17.33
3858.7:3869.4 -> 16.82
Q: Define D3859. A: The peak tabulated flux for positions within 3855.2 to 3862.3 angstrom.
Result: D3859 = 16.78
